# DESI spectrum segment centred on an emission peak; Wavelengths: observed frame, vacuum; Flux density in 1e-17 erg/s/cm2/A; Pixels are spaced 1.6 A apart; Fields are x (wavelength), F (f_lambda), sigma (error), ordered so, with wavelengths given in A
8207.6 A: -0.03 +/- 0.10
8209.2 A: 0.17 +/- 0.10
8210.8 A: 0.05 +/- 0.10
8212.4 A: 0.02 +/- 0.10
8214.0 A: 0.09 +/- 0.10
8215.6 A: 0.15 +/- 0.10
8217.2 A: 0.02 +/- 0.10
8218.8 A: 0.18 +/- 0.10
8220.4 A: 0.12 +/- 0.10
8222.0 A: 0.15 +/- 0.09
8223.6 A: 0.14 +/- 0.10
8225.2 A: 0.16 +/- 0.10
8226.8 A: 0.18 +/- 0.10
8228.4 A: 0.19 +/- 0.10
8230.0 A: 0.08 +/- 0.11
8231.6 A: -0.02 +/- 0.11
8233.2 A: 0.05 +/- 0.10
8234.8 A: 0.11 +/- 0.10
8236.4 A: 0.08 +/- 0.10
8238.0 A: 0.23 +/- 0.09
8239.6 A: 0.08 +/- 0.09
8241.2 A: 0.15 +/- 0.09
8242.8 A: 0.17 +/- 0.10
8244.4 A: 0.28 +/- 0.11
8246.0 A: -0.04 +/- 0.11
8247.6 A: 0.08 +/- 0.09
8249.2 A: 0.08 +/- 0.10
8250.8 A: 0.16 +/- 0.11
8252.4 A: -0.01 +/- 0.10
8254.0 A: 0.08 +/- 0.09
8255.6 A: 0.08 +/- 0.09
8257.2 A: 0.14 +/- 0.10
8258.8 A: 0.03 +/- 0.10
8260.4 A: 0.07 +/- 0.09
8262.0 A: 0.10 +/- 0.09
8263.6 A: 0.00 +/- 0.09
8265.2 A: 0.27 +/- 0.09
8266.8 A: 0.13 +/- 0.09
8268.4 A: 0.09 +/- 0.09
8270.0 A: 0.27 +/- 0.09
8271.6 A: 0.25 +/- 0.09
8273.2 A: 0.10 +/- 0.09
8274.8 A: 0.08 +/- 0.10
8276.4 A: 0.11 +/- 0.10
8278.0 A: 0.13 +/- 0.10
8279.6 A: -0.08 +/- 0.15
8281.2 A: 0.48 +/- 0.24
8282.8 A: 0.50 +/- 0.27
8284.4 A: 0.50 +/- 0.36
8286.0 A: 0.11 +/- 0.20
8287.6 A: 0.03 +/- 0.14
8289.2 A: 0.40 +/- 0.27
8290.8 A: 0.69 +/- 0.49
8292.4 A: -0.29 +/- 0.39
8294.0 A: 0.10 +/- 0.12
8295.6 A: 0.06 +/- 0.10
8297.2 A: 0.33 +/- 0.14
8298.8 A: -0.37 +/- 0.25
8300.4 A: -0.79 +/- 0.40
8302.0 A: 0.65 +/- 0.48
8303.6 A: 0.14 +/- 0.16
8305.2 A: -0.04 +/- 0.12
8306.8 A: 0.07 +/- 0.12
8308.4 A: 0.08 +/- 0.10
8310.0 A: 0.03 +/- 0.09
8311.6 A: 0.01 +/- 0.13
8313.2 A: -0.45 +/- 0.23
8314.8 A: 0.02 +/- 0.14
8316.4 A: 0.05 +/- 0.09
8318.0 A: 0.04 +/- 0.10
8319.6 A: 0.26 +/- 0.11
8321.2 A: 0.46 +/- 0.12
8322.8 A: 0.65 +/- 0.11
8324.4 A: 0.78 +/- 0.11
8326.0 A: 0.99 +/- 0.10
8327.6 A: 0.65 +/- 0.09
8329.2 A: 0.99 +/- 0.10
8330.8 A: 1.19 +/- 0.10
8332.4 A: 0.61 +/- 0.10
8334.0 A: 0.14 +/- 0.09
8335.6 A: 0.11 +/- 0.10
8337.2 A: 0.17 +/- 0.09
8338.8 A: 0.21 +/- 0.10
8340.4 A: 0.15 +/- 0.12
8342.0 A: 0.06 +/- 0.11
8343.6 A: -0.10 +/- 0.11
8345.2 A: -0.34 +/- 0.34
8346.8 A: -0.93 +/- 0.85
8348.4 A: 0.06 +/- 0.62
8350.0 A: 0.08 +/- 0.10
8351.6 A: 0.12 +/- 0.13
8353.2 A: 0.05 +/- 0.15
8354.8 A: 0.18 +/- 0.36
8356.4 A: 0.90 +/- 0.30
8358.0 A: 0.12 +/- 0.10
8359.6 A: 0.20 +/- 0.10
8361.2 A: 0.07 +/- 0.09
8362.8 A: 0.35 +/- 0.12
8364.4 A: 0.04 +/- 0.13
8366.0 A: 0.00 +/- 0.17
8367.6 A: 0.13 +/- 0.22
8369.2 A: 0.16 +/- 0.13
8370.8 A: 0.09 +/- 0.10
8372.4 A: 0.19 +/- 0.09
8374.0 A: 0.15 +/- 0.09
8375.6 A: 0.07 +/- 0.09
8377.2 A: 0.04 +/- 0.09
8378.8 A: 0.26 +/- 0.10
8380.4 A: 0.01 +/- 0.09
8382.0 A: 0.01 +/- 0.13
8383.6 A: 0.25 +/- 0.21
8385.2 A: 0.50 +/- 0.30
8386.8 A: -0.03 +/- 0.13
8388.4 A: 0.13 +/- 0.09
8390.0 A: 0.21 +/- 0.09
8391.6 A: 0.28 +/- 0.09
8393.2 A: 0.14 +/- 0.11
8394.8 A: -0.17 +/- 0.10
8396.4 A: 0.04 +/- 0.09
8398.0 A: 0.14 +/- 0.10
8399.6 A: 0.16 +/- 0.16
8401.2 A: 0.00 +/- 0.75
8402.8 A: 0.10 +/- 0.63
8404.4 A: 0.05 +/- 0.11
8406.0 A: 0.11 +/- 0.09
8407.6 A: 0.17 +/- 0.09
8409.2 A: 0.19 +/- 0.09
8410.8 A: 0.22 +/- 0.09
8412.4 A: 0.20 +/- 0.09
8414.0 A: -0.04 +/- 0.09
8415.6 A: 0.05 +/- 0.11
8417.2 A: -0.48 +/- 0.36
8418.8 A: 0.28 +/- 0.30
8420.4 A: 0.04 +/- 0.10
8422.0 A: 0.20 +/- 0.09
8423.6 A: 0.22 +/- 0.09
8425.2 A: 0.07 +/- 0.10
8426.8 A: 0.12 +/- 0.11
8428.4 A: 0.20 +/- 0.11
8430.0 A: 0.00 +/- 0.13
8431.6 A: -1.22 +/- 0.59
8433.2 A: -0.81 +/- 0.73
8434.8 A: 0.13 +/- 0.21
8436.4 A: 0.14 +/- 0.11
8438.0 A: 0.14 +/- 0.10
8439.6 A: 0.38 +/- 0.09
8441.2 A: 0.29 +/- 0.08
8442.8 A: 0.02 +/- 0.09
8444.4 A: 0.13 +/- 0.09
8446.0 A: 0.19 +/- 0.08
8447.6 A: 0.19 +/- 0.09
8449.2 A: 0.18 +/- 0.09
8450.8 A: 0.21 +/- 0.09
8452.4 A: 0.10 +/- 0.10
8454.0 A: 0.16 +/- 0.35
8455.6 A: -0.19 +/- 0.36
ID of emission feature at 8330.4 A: [O II]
